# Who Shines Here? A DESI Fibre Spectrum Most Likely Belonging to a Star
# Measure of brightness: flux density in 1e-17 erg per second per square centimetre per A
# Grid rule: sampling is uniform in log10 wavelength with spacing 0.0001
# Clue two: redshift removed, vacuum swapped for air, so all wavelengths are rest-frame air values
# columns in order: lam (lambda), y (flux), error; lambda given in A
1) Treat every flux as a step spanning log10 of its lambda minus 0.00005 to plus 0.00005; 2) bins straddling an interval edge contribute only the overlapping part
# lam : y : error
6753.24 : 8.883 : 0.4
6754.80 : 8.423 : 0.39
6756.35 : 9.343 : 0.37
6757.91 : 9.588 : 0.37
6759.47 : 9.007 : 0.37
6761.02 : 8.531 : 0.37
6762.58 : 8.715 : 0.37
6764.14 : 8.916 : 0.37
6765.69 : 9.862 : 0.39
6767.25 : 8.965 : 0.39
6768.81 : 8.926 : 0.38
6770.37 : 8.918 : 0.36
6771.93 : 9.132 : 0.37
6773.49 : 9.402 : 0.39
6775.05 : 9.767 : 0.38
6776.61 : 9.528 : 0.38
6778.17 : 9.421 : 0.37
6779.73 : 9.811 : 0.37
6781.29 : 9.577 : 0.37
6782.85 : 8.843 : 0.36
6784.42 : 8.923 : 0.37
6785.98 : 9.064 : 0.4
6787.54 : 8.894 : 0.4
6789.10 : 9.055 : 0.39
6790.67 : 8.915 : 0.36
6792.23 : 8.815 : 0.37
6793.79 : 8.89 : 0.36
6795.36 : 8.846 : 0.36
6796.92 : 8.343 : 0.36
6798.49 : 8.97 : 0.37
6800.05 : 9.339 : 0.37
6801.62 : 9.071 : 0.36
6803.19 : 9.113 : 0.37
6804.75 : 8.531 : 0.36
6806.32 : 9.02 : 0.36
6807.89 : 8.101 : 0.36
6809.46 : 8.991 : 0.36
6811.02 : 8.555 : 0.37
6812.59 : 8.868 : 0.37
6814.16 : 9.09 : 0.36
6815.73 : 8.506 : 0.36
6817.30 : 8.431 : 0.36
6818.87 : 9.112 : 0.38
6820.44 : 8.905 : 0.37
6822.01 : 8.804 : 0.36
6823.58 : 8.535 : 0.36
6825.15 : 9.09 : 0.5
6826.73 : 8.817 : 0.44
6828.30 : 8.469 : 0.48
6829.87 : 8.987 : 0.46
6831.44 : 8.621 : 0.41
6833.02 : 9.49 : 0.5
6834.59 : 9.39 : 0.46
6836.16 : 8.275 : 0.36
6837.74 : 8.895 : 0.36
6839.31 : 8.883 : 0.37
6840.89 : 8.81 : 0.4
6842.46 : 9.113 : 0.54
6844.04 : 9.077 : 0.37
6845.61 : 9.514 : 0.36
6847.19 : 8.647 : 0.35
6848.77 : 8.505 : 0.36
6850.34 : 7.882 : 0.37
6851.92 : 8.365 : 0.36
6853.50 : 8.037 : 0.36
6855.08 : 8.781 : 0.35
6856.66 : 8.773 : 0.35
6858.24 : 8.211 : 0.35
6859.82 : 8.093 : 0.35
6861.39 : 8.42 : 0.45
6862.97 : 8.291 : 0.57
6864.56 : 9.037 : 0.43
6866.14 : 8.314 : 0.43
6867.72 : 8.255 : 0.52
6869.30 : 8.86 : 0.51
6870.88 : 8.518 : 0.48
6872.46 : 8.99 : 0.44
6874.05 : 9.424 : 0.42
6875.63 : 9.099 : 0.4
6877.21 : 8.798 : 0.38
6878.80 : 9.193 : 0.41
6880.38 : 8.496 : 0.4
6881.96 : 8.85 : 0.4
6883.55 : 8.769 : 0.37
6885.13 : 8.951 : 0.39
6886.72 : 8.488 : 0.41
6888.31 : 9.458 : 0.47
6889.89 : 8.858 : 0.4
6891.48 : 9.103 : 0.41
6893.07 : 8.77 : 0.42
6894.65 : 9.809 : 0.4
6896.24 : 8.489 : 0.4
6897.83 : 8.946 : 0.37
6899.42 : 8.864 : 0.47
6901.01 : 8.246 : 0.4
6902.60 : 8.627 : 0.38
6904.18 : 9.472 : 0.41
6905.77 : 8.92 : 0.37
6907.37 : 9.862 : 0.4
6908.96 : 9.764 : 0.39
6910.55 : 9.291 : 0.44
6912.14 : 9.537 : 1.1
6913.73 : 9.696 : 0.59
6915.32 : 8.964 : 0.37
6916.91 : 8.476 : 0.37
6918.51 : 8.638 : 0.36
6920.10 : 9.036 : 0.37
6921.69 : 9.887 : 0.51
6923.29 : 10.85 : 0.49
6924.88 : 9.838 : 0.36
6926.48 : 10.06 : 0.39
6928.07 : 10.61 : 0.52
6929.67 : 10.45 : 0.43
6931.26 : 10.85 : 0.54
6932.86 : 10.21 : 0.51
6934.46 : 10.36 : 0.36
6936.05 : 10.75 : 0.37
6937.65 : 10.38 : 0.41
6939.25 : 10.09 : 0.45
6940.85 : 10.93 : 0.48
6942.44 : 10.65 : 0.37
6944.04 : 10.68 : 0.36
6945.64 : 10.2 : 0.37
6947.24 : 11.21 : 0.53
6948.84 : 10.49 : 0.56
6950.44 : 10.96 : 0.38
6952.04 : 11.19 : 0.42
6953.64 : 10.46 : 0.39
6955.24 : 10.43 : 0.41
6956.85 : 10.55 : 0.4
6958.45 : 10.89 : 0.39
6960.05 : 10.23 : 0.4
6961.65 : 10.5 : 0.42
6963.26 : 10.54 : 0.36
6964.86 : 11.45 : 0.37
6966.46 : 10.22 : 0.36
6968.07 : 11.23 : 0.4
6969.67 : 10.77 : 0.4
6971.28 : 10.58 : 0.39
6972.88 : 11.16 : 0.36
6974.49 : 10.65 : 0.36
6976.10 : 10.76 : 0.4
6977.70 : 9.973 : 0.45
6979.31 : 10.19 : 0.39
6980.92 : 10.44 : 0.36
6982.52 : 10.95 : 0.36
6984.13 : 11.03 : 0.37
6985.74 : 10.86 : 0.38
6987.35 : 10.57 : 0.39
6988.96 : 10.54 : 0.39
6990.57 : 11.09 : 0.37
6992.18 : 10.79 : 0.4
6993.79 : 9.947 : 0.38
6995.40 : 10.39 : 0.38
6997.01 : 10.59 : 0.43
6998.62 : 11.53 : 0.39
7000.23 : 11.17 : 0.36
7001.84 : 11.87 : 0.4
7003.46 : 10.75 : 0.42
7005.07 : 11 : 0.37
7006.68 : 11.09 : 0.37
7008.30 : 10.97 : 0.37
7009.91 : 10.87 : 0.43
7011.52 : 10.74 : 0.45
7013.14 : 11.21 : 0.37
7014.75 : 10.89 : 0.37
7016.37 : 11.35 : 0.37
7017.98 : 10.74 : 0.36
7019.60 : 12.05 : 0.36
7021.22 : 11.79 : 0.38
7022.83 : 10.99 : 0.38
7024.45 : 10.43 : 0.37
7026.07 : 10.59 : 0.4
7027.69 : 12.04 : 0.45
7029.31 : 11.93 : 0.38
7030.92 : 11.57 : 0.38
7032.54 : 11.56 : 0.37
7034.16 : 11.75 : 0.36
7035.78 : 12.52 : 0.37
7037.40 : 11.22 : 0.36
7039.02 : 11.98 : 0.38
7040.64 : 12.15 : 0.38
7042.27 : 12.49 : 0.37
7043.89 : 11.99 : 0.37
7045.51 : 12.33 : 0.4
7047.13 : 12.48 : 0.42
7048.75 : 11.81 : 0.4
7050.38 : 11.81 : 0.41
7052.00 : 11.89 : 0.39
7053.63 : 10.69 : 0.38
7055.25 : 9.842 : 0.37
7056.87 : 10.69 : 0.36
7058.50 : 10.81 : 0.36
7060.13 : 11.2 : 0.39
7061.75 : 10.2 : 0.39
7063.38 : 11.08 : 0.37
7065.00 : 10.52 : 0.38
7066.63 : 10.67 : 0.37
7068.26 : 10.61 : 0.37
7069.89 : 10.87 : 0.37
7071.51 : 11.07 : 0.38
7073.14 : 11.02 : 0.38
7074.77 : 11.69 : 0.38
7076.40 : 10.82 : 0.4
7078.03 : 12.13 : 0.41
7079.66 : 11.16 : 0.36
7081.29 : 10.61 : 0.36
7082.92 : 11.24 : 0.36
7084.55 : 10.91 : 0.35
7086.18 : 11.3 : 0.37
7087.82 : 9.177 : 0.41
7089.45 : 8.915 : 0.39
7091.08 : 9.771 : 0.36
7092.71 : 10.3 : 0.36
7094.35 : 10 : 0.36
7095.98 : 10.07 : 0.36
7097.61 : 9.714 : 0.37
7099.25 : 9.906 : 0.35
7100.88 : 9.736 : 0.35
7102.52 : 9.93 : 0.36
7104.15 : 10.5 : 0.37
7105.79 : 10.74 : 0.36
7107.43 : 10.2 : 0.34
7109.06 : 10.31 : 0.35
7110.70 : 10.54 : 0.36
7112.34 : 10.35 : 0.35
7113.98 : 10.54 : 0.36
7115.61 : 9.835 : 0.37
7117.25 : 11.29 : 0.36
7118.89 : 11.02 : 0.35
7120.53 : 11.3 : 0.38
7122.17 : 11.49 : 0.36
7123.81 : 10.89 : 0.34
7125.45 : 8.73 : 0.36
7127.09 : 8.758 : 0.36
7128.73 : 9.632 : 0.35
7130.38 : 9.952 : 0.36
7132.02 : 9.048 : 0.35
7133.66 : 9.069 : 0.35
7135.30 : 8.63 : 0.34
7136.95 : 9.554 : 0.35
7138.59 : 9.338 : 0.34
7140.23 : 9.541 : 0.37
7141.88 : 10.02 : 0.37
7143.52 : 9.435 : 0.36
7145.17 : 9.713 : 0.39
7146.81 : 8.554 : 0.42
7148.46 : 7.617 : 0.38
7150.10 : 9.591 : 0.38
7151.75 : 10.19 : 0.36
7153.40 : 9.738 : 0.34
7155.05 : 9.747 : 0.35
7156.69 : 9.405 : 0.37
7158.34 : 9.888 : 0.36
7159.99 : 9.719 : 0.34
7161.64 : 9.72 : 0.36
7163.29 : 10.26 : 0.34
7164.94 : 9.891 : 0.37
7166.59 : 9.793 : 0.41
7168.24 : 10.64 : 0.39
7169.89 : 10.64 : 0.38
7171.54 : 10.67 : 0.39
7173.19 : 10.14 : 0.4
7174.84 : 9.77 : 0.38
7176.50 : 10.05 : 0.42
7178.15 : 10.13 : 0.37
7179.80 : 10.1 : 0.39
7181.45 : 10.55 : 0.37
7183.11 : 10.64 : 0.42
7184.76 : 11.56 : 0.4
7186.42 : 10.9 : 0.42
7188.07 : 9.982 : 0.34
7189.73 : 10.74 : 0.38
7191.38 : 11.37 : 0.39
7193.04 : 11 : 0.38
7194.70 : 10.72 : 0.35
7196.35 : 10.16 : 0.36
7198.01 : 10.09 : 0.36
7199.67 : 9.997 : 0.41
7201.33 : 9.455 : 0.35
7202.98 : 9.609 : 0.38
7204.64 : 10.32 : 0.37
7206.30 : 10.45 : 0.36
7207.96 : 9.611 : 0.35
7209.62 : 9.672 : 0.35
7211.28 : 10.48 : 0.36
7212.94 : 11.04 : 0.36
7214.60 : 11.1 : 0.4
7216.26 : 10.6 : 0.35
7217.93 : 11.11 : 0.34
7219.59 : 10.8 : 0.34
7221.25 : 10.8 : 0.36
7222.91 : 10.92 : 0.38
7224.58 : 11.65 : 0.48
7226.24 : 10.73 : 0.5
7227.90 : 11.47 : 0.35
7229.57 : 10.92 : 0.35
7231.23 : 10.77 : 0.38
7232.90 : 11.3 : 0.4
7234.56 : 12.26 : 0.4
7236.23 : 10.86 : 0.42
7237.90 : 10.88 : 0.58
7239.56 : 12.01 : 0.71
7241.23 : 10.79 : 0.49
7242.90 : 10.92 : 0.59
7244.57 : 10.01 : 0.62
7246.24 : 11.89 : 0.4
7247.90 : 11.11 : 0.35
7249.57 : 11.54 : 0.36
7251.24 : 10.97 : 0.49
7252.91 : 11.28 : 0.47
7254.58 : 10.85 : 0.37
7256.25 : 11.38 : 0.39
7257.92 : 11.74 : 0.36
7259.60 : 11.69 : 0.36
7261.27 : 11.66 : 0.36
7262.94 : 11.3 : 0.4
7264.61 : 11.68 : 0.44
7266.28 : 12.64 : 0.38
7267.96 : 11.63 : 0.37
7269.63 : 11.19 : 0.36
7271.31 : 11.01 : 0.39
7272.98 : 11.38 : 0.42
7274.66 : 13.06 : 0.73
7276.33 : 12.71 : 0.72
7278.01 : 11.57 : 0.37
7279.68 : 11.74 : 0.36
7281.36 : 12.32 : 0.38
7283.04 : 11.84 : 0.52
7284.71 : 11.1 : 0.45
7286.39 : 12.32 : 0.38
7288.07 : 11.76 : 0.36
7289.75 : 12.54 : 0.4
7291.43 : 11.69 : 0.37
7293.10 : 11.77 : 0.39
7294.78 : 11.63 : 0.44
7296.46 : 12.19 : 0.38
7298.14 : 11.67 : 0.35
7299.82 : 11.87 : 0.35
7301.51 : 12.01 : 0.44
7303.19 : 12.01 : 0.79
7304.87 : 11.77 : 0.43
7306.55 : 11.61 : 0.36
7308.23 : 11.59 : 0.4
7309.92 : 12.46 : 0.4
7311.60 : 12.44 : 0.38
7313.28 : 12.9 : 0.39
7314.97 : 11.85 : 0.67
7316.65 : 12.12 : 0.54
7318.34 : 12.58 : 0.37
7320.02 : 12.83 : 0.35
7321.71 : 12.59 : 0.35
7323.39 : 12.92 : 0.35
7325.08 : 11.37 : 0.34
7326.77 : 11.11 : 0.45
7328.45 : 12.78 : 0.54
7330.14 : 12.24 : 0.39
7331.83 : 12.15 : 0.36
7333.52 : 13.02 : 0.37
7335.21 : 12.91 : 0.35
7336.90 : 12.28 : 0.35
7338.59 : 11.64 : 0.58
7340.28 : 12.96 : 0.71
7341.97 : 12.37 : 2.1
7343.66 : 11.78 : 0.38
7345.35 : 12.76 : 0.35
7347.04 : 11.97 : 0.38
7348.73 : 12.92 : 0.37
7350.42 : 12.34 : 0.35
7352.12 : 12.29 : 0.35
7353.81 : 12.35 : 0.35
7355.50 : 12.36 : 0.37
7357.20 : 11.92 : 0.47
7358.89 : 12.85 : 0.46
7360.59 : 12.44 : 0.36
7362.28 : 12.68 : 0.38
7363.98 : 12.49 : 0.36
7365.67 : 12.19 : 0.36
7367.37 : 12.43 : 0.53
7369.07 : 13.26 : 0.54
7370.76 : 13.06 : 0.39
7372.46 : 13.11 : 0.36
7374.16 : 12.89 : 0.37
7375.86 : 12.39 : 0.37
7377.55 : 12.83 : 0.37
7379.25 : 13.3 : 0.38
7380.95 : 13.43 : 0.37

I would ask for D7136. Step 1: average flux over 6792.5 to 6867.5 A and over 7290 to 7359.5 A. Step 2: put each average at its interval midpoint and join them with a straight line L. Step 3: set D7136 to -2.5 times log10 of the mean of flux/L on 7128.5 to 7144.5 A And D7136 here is 0.159 mag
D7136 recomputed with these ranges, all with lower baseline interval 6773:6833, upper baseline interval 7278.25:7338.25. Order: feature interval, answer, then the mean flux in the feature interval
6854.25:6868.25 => 0.104 mag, 8.46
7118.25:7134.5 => 0.103 mag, 9.98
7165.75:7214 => 0.101 mag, 10.4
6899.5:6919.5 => 0.058 mag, 9.12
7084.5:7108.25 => 0.076 mag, 10.1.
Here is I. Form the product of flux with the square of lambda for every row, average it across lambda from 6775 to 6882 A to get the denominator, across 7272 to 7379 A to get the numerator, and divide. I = 1.60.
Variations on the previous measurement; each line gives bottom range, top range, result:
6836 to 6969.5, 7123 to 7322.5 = 1.26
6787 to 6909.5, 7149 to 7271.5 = 1.34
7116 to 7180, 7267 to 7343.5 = 1.28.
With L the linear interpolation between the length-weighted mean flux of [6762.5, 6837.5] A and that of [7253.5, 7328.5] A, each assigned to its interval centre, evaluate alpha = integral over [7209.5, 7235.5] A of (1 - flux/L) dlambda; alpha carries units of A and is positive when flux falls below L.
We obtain 1.13 A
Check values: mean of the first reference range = 8.97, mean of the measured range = 11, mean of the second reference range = 11.9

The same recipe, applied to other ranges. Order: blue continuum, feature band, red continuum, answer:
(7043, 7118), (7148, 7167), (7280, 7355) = 2.6 A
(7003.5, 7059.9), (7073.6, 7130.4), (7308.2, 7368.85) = 6.0 A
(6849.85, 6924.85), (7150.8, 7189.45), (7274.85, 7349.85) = 3.1 A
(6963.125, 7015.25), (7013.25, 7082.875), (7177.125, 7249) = -3.5 A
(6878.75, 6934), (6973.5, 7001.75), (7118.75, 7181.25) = -3.6 A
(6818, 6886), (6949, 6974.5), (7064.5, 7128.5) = -3.2 A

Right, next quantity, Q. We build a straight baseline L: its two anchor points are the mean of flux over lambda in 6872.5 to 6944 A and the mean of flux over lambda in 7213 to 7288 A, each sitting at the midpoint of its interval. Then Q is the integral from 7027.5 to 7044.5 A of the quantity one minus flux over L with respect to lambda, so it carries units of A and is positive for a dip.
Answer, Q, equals -2.9 A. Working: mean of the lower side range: 9.48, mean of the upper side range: 11.4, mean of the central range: 11.9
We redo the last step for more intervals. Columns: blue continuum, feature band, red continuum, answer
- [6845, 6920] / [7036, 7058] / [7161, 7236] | -4.4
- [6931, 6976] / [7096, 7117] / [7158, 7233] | 0.6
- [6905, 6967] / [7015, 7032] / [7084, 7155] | -2.2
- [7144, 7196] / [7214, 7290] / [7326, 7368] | -1.8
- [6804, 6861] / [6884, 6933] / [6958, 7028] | 1.9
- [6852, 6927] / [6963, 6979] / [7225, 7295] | -2.0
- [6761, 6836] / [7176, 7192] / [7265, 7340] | 1.0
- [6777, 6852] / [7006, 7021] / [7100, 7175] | -2.5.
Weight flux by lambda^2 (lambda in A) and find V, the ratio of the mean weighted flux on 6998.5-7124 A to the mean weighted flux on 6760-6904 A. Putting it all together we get 1.3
